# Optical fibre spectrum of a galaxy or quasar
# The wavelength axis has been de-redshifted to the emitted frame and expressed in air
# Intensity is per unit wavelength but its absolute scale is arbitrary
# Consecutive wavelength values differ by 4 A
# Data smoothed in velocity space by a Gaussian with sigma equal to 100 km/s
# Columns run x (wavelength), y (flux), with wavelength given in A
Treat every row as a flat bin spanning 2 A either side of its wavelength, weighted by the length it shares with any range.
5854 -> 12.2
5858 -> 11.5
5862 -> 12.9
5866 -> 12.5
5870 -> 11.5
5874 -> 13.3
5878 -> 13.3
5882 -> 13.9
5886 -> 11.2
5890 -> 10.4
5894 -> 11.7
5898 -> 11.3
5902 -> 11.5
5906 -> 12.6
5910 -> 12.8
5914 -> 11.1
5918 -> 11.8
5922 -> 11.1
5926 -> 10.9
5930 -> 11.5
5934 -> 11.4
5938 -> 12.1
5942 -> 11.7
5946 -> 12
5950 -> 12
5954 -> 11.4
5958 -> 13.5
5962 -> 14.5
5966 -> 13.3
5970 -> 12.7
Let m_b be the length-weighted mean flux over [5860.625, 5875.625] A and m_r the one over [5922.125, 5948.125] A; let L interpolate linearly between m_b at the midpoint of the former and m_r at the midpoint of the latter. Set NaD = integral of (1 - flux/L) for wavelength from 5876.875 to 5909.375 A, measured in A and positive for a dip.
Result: 0.5 A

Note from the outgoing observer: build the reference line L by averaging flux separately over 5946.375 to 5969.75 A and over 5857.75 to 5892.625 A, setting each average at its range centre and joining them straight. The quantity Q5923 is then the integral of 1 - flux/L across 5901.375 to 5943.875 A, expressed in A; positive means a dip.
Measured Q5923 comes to 3.14 A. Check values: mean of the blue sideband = 12.3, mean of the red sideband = 12.9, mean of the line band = 11.7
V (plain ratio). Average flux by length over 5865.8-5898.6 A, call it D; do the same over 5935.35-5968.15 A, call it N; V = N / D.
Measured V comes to 1.0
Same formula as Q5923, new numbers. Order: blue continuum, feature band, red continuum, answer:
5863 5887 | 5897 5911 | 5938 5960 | 0.5 A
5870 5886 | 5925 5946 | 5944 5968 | 2.0 A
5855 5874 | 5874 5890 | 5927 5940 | -0.6 A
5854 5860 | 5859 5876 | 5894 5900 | -1.2 A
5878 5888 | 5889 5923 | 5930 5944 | 1.7 A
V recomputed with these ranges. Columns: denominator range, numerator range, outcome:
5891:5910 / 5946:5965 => 1.08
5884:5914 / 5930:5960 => 1.03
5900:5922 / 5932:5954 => 0.99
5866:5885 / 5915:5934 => 0.88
